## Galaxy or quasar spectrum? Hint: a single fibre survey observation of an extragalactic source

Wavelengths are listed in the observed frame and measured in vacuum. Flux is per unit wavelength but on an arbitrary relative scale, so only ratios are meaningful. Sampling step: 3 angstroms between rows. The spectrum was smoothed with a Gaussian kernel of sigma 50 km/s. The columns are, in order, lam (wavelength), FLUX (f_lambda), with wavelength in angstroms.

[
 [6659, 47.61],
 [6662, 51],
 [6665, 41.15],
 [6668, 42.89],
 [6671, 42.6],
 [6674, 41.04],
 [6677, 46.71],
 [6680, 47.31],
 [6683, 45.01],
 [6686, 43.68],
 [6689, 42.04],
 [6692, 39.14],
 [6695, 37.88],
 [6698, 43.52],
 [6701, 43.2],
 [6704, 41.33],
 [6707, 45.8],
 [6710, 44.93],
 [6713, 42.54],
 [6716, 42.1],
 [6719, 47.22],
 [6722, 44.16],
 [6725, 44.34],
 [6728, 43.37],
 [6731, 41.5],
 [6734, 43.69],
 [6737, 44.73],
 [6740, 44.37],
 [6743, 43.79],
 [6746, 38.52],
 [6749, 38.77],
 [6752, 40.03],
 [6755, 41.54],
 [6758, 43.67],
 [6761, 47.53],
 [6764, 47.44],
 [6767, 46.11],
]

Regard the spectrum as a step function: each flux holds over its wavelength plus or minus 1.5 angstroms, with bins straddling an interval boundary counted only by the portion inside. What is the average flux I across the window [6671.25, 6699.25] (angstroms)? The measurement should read 42.9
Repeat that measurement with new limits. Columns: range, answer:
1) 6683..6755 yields 42.7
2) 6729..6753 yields 42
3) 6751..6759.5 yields 41.8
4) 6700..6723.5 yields 43.9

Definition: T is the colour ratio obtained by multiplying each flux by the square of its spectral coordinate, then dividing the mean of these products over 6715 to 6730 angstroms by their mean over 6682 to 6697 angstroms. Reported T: 1.08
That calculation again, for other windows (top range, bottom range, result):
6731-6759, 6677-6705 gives 1.00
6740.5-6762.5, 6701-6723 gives 0.97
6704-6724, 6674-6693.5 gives 1.02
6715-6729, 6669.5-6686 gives 1.01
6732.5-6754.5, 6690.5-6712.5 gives 1.01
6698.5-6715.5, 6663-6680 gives 1.01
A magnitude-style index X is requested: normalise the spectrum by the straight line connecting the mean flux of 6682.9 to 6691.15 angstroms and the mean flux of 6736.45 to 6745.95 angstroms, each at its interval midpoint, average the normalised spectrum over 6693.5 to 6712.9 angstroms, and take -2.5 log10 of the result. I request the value 0.01 mag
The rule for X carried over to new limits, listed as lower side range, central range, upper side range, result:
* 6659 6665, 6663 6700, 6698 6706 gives 0.06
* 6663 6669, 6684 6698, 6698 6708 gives 0.05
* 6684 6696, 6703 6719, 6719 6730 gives -0.02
